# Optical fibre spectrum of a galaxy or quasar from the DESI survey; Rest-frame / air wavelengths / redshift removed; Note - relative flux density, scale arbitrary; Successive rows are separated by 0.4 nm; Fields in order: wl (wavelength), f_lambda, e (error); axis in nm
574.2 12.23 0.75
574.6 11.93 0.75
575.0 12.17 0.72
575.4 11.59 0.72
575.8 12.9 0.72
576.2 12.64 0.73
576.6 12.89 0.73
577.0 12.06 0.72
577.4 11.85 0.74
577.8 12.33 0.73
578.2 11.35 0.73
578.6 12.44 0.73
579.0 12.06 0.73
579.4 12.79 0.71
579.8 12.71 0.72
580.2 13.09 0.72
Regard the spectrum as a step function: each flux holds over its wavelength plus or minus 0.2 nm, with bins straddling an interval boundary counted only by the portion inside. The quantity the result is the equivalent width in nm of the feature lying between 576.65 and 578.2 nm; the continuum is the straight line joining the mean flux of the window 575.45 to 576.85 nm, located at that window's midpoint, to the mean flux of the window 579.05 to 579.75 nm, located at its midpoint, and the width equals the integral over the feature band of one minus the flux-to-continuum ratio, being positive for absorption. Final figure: 0.070 nm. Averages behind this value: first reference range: 12.7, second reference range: 12.6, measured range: 12.1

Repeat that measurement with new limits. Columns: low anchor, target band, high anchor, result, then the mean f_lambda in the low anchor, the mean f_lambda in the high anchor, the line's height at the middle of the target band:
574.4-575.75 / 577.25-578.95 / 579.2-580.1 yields 0.071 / 12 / 12.8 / 12.5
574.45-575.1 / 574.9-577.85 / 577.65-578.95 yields -0.066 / 12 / 12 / 12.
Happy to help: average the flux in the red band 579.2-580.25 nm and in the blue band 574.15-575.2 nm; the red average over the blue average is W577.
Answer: 1.06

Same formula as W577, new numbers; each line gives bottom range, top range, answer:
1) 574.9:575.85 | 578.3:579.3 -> 1.01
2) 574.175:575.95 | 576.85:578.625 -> 0.99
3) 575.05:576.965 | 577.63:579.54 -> 0.98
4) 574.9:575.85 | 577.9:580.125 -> 1.02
